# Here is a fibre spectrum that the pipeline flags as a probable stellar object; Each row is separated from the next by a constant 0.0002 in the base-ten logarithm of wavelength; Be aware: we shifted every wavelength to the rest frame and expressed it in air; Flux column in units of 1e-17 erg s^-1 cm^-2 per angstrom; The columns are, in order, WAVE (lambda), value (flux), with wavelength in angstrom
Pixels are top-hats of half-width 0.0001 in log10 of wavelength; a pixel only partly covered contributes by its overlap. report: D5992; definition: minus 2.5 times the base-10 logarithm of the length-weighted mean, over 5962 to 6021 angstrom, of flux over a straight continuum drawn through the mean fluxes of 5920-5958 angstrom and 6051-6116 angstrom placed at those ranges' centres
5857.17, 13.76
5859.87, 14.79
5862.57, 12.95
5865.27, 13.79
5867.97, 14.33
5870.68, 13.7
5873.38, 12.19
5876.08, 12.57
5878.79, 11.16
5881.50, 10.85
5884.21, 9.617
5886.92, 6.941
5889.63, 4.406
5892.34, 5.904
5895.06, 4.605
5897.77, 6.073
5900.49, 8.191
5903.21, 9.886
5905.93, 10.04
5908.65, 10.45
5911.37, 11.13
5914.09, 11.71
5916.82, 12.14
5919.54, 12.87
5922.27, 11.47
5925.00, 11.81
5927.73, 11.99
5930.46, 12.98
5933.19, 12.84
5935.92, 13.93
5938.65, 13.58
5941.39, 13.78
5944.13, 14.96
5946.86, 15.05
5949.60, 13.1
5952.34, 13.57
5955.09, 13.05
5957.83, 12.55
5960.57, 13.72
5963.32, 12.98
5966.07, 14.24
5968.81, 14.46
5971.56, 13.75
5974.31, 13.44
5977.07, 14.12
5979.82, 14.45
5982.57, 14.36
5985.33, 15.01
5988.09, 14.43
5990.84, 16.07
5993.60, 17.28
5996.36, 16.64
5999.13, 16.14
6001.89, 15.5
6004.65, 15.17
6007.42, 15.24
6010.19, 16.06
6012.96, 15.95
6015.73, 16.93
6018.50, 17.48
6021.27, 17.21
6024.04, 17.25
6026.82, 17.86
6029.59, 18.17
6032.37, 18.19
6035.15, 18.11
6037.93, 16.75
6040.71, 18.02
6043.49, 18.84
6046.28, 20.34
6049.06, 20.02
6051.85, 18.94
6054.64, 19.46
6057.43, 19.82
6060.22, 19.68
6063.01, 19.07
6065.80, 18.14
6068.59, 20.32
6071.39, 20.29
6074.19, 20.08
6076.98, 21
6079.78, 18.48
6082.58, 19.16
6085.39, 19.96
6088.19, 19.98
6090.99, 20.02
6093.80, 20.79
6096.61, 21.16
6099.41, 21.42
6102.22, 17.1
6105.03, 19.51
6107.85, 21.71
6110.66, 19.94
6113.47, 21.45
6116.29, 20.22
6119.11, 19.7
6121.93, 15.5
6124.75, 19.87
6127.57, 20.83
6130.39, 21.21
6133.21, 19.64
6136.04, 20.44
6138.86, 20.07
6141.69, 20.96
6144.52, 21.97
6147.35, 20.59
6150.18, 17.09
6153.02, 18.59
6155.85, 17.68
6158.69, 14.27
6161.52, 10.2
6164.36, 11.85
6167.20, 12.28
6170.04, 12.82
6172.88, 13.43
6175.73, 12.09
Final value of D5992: 0.03 mag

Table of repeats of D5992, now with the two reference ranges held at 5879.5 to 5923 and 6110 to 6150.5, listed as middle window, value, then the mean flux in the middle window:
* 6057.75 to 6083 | -0.143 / 19.6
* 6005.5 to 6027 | -0.140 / 16.6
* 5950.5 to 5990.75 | -0.122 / 13.9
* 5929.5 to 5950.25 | -0.250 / 13.8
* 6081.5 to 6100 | -0.122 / 20.3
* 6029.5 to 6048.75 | -0.174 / 18.5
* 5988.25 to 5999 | -0.205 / 16.4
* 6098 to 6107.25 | -0.047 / 19.6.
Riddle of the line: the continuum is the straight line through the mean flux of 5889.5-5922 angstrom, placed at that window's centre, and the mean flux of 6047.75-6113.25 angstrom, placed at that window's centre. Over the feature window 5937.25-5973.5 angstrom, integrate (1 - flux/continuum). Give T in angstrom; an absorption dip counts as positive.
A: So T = -4.6 angstrom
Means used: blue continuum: 9.21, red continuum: 19.9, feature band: 13.7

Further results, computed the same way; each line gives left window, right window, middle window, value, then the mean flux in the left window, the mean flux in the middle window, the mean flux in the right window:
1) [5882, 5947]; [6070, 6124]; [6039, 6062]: -2.42 angstrom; 10.6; 19.3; 19.9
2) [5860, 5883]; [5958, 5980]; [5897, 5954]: 5.61 angstrom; 12.8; 12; 13.8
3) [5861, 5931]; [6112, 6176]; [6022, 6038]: -3.84 angstrom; 10.5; 17.8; 17.6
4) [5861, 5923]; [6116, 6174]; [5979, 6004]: -4.56 angstrom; 10.3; 15.6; 17.5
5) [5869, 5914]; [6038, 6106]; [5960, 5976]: -0.11 angstrom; 9.34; 13.8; 19.6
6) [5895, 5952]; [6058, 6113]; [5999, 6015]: 0.27 angstrom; 11.8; 15.7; 19.9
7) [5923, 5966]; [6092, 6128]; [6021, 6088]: -4.98 angstrom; 13.3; 19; 19.9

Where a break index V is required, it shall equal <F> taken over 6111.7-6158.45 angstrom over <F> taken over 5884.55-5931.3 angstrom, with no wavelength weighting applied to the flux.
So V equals 2.06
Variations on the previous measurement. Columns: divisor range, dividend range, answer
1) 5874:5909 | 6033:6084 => 2.25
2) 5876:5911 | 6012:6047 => 2.10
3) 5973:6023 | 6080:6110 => 1.28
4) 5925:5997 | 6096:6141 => 1.42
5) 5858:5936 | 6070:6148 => 1.85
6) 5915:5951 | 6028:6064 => 1.44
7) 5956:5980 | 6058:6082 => 1.43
